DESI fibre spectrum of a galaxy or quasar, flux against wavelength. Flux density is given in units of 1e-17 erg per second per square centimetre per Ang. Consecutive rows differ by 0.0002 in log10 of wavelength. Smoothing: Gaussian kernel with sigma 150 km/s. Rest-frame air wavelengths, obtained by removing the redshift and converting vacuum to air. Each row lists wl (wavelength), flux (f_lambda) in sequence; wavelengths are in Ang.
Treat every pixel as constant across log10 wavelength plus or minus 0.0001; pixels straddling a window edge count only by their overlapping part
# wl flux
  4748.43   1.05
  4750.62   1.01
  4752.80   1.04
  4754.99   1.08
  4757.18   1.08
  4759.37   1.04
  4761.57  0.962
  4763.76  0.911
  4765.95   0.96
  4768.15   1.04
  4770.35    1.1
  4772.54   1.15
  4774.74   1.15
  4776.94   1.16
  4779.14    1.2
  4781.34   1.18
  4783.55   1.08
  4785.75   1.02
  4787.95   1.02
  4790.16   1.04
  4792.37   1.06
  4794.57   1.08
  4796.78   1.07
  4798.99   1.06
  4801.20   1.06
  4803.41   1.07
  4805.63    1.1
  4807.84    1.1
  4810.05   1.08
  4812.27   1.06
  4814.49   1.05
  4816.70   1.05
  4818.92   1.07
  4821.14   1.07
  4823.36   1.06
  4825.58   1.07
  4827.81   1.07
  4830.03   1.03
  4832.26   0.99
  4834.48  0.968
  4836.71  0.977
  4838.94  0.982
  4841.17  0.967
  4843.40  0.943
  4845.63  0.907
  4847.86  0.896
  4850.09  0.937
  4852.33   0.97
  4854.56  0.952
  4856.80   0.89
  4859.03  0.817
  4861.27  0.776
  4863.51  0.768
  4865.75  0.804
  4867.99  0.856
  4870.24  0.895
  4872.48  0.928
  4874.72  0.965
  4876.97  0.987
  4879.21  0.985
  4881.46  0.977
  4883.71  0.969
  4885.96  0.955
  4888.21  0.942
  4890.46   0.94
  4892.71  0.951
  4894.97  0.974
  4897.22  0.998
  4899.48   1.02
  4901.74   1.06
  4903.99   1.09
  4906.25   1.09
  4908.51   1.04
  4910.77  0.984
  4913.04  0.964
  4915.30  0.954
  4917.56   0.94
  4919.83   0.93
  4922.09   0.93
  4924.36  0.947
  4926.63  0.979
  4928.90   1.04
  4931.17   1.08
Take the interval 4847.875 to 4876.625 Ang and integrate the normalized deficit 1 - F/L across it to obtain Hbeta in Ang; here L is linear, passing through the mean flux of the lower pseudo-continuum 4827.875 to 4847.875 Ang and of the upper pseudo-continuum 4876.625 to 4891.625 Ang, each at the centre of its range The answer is 2.51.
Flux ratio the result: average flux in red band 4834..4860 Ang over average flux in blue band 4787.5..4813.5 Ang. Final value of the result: 0.87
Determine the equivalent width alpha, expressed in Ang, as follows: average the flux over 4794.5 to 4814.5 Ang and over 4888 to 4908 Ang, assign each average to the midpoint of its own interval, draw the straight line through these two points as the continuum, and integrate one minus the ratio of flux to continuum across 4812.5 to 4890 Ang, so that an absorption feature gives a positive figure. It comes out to 6.5 Ang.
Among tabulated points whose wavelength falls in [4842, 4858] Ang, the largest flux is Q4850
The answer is 0.97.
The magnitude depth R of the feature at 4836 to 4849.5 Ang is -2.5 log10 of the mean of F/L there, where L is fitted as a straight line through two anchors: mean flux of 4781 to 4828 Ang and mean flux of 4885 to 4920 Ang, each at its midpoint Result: 0.102 mag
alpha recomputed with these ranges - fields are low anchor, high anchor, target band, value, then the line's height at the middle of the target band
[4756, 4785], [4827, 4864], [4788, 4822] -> -1.9 Ang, 1.01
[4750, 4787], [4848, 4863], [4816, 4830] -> -1.6 Ang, 0.954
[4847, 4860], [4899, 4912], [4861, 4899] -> 2.1 Ang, 0.981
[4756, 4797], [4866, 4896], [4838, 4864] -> 2.0 Ang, 0.98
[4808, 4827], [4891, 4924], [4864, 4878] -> 1.7 Ang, 1.02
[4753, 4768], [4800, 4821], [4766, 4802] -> -1.7 Ang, 1.04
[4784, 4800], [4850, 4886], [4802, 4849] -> -1.7 Ang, 0.987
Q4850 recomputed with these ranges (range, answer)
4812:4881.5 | 1.07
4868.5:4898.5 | 0.998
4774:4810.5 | 1.2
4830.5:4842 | 0.99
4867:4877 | 0.987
